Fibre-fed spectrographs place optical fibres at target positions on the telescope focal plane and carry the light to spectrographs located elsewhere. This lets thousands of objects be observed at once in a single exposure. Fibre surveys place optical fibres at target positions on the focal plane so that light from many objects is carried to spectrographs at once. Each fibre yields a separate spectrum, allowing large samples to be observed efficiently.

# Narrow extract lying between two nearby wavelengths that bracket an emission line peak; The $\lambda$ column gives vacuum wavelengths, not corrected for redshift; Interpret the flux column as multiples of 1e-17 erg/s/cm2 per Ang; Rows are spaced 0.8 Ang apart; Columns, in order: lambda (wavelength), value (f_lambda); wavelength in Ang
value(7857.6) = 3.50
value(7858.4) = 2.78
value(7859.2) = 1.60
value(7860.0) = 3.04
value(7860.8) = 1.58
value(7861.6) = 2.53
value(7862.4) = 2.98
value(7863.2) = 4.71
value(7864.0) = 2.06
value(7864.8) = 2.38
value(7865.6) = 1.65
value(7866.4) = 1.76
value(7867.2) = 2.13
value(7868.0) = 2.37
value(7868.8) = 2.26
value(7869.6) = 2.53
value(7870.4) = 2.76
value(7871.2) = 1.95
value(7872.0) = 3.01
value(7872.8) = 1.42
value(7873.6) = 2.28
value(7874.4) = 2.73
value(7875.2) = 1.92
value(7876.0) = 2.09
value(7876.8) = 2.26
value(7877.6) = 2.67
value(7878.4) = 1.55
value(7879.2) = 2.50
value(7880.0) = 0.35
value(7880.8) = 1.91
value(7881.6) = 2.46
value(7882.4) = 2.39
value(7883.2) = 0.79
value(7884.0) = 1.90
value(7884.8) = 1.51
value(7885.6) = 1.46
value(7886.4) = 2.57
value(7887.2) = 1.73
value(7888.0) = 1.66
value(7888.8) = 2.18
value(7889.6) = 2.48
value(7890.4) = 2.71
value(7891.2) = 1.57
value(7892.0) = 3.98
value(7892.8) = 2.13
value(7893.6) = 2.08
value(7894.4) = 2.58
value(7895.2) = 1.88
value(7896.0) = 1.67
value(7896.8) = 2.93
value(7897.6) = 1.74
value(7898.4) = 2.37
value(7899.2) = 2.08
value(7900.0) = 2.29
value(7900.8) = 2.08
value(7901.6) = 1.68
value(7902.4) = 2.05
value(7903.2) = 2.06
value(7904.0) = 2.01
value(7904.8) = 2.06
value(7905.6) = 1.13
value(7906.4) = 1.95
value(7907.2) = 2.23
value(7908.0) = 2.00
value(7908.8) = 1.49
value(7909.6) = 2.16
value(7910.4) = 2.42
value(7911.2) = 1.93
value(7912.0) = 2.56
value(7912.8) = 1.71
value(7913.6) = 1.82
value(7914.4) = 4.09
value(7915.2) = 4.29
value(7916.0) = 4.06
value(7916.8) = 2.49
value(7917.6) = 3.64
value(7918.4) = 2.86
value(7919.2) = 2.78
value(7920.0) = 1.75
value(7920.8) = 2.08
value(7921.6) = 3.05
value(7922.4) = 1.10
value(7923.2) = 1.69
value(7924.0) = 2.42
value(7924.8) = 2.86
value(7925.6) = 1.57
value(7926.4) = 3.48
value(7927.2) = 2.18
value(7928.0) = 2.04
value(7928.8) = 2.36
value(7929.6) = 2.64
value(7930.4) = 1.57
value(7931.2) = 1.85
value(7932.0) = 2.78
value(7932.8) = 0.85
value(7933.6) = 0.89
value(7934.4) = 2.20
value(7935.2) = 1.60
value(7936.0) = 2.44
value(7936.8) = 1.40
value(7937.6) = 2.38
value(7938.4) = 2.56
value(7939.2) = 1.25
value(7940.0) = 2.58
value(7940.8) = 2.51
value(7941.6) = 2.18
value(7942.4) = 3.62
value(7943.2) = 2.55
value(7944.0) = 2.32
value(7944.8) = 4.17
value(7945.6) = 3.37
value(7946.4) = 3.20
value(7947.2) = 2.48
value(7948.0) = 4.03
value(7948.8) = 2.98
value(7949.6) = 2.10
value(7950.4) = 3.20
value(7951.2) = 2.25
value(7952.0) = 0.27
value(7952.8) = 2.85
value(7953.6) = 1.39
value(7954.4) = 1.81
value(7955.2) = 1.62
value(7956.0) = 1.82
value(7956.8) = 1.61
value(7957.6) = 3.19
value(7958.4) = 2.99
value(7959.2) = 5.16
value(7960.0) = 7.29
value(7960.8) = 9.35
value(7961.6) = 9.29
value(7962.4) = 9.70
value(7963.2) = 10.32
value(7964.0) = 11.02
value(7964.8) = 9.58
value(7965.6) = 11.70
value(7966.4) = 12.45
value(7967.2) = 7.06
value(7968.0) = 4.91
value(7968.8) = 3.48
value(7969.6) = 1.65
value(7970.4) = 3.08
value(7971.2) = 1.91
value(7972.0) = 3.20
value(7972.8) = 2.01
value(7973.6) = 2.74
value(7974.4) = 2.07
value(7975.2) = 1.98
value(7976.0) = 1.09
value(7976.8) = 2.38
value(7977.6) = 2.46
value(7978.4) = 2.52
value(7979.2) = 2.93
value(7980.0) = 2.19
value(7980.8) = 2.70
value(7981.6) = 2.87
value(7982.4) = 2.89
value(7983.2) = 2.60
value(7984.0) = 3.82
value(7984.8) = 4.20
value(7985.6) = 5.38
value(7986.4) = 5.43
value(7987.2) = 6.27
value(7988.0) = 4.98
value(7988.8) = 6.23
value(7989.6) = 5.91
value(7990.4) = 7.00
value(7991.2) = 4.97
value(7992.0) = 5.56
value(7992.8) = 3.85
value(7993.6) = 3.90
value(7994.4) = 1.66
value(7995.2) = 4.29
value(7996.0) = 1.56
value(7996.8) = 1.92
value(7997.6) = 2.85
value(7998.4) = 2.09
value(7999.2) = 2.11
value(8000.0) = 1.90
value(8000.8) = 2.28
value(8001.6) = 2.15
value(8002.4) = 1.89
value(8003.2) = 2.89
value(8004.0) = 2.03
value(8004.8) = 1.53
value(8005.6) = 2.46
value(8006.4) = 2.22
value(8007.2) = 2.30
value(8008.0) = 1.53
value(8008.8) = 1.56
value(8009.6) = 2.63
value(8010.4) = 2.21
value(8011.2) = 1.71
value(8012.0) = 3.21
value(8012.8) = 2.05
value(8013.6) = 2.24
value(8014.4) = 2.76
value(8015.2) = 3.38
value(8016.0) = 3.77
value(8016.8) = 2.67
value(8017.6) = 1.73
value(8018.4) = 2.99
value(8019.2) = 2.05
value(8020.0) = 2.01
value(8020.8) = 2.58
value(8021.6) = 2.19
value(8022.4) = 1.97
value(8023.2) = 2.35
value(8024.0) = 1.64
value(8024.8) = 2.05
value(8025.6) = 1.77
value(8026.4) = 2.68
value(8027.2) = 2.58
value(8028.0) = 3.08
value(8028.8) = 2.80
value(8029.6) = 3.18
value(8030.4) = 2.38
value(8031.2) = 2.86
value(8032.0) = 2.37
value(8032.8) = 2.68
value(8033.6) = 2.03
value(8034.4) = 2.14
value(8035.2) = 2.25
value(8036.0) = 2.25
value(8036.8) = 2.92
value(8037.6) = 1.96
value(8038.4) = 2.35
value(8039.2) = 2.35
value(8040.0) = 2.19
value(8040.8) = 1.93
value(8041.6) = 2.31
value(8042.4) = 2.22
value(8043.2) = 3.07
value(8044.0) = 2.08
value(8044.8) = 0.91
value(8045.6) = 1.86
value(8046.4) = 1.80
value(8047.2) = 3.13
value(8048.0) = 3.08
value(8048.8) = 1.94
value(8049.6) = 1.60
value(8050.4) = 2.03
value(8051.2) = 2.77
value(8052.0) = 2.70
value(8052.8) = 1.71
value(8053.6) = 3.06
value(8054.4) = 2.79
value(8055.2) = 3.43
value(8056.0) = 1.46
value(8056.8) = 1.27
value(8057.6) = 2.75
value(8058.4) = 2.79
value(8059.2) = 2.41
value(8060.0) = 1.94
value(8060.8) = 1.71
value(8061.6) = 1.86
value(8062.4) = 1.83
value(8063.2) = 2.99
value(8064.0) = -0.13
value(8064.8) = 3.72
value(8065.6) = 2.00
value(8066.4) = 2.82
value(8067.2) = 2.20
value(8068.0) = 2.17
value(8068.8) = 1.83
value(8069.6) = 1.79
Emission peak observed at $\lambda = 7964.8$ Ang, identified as Halpha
